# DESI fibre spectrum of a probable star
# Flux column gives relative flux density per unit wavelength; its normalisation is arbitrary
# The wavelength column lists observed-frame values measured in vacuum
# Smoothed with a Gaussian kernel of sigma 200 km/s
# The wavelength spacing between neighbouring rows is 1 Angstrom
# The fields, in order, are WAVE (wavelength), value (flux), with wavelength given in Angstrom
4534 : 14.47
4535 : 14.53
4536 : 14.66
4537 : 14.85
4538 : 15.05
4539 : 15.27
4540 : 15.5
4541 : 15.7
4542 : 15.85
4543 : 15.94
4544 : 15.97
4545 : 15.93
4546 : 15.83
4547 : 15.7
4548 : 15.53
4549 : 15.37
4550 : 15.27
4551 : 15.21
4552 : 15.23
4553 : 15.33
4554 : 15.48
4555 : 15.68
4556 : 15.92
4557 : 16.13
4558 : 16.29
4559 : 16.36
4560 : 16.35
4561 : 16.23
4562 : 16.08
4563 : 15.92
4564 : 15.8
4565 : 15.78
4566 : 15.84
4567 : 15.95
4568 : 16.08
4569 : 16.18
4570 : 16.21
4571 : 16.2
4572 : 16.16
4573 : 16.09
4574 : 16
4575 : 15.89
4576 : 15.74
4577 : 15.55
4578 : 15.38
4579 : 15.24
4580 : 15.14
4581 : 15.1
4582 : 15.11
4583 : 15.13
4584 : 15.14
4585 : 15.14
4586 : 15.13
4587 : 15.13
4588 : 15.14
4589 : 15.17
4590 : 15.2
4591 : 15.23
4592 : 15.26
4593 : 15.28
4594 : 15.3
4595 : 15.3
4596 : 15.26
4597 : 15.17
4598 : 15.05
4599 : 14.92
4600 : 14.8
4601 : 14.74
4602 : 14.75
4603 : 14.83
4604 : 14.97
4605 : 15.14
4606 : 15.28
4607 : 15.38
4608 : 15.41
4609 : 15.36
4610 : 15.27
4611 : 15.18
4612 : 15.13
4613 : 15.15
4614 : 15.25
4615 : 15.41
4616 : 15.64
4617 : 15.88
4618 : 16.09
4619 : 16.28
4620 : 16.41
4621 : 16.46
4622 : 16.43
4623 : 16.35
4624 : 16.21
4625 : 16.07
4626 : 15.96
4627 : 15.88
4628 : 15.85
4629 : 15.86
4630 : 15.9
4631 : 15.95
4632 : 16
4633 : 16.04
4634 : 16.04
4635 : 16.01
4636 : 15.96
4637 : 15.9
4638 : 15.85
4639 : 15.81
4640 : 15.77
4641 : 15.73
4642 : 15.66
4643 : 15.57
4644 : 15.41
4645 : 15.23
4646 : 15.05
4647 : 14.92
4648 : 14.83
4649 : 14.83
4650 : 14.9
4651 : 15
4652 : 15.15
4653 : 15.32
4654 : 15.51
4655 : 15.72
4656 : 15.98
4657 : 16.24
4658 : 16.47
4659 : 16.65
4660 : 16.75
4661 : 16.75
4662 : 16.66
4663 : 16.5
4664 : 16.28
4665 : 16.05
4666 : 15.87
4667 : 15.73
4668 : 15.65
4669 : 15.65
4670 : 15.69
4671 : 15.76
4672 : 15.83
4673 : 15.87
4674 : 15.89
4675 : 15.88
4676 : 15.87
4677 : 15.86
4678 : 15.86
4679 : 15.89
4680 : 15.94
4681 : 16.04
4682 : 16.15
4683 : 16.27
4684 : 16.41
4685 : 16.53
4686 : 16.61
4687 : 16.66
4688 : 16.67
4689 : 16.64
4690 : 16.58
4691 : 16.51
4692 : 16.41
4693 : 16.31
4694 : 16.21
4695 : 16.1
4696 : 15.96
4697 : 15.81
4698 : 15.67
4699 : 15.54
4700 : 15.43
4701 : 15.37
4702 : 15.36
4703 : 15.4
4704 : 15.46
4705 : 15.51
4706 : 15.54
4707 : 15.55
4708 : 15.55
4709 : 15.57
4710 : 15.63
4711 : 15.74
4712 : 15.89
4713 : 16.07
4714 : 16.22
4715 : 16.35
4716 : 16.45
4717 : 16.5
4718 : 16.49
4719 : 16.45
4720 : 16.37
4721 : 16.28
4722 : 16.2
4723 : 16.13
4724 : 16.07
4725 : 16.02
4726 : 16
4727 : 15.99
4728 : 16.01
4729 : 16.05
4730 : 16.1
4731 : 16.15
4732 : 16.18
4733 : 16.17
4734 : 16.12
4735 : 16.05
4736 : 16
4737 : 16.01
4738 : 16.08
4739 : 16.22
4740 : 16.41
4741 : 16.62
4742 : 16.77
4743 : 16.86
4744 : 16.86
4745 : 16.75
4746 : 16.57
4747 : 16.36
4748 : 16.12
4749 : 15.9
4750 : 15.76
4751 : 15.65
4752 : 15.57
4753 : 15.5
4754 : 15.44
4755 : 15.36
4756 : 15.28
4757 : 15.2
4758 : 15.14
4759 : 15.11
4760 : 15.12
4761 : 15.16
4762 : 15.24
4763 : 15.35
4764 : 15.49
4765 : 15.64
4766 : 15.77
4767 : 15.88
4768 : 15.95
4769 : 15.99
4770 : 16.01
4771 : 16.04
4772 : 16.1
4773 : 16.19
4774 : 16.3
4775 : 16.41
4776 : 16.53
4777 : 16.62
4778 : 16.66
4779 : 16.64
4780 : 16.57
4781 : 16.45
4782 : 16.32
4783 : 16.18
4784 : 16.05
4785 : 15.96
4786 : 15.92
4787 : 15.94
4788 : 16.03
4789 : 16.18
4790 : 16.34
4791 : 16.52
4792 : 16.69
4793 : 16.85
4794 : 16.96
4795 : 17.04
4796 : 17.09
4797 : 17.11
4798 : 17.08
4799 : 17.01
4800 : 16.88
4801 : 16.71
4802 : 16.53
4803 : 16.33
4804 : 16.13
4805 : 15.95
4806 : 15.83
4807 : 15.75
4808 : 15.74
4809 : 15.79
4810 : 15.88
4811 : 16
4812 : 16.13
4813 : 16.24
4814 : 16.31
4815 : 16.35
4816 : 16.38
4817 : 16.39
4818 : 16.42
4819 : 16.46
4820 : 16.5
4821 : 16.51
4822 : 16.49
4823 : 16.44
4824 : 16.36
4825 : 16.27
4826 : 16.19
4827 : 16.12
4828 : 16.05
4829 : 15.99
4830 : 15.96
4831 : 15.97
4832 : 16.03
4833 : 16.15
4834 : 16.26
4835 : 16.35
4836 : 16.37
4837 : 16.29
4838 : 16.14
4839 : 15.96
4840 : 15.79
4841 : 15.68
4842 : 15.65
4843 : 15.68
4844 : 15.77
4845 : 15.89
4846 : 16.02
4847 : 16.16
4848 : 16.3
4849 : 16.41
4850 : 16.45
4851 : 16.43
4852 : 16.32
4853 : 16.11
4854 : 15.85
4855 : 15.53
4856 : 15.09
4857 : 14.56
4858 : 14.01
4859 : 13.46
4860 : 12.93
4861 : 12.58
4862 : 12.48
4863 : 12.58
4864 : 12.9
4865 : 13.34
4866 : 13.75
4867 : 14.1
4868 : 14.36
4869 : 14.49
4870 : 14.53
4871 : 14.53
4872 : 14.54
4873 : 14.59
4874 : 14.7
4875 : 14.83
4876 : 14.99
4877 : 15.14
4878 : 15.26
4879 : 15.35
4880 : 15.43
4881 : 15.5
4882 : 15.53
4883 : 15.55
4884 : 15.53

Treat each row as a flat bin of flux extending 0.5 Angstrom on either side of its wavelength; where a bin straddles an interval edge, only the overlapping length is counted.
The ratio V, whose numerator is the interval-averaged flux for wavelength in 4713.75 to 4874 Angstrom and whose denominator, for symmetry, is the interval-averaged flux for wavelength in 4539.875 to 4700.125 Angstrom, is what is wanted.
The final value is 1.01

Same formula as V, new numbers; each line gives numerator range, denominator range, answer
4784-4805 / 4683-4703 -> 1.03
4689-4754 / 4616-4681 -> 1.01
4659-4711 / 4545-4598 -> 1.03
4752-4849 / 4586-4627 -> 1.04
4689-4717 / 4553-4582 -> 1.00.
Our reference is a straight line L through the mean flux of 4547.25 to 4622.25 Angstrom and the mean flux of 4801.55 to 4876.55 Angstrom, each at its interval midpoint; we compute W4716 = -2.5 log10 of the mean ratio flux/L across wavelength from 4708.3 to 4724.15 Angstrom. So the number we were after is -0.042 mag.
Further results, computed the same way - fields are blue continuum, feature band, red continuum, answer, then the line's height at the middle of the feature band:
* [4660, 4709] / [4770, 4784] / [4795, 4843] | -0.01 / 16.2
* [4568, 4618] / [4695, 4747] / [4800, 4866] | -0.03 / 15.5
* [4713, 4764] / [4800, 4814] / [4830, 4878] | -0.04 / 15.5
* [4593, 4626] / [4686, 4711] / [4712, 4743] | 0.01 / 16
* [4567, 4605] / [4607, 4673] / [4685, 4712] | -0.01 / 15.6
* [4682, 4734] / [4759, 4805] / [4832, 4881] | -0.05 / 15.6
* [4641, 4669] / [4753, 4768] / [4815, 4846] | 0.04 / 16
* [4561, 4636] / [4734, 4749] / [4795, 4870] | -0.05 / 15.7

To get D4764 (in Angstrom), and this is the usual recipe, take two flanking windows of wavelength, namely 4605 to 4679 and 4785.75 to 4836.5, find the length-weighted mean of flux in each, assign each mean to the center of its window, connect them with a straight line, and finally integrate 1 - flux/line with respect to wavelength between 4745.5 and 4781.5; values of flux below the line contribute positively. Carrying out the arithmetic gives 0.7 Angstrom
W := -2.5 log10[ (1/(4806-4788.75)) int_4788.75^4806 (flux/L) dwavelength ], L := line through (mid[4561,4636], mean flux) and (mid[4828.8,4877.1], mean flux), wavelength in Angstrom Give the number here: -0.10 mag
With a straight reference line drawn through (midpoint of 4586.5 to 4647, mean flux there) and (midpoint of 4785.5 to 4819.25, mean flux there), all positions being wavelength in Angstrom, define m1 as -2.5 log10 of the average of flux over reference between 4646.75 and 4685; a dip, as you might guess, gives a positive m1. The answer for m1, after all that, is -0.008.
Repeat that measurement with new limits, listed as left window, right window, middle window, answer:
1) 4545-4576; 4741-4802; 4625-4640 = 0.003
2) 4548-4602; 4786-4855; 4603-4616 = 0.028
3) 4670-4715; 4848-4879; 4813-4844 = -0.091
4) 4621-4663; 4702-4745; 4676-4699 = -0.016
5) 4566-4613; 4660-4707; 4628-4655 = 0.011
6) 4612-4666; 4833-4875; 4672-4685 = -0.022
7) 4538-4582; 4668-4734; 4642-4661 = 0.025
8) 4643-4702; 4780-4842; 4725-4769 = 0.014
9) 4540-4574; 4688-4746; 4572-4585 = 0.029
